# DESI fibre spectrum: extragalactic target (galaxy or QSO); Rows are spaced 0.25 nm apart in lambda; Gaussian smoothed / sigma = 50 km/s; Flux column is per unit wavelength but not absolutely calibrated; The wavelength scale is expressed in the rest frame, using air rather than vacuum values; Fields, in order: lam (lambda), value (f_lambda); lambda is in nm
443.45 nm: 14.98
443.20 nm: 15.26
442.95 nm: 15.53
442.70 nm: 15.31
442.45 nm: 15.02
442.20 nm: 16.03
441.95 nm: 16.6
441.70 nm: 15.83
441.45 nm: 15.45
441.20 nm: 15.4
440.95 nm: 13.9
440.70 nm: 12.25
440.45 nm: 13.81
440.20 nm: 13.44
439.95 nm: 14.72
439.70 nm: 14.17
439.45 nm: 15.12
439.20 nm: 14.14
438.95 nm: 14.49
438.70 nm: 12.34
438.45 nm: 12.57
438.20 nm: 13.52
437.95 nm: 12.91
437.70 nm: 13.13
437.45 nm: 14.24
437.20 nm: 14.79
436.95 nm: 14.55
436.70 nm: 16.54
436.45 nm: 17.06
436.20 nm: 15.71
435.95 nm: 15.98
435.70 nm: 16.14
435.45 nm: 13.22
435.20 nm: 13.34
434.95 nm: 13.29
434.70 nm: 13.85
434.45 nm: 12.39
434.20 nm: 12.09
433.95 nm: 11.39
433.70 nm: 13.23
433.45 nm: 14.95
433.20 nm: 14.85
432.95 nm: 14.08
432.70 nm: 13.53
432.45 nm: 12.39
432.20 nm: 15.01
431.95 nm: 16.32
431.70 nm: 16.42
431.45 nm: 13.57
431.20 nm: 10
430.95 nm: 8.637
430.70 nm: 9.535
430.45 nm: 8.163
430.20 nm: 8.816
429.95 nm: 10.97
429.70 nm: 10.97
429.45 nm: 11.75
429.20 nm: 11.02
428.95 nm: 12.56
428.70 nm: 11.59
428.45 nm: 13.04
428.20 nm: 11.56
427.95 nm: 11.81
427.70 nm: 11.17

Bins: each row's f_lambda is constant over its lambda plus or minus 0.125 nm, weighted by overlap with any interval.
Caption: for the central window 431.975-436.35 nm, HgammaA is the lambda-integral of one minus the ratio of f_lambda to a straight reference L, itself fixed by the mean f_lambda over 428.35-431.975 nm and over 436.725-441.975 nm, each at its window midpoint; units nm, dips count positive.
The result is -0.46 nm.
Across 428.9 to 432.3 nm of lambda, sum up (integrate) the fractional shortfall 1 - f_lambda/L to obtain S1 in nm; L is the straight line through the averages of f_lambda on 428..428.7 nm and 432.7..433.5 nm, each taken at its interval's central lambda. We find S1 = 0.41 nm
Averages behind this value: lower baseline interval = 12.1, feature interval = 11.7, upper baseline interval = 14.4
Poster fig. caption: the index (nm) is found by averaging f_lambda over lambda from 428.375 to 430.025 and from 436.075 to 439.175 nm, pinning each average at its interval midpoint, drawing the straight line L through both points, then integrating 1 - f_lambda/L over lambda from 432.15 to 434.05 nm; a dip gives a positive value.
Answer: -0.112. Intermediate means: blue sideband 11.7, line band 13.7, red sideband 14.3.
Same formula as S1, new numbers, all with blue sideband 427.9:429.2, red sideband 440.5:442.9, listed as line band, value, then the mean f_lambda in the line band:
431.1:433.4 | -0.22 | 14.1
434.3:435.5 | 0.03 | 13.2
